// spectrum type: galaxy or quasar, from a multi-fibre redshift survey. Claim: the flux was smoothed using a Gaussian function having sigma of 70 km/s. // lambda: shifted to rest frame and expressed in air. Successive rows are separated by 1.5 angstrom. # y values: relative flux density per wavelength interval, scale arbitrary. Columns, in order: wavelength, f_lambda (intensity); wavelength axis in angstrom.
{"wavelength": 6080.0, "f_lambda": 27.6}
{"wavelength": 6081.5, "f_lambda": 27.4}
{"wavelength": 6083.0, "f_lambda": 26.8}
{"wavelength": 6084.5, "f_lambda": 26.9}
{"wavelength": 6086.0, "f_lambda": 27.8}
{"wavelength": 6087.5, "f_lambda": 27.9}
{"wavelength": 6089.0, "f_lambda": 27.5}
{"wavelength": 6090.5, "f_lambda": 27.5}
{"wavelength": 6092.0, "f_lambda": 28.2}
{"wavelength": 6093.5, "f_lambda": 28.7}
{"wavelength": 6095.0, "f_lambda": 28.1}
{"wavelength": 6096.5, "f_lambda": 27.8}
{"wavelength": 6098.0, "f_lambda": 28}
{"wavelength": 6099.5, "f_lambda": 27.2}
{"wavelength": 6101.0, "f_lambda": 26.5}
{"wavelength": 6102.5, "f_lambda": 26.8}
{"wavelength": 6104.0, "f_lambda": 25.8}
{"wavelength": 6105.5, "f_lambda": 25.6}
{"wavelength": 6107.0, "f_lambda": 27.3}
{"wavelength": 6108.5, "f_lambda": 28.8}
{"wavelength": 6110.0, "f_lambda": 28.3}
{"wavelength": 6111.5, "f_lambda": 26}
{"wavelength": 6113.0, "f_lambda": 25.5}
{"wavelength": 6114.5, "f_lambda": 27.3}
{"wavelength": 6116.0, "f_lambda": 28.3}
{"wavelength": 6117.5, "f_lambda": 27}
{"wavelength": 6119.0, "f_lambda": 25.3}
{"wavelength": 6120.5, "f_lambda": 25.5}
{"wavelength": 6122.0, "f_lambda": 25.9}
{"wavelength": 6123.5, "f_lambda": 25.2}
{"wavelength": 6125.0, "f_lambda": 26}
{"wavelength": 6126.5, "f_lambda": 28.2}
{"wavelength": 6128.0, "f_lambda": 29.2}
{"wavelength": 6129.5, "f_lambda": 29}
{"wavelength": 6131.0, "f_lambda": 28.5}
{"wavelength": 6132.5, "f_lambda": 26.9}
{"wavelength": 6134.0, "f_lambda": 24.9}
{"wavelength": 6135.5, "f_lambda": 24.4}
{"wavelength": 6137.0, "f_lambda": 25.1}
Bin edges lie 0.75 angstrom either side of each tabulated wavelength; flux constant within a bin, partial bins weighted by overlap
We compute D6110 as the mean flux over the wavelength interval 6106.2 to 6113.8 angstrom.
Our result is 27.2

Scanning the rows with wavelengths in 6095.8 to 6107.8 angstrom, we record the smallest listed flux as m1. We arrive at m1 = 25.6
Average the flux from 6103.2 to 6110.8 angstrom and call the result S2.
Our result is 27.1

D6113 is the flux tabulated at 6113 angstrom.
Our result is 25.5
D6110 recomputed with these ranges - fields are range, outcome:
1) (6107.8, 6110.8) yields 28.5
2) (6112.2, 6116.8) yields 27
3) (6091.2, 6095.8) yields 28.3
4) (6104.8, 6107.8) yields 26.5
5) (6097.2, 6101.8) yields 27.2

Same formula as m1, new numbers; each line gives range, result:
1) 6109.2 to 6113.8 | 25.5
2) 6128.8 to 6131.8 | 28.5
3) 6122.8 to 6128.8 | 25.2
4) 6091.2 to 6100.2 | 27.2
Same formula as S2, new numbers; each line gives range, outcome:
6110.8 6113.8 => 25.8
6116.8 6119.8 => 26.1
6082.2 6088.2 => 27.3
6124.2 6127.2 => 27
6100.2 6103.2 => 26.7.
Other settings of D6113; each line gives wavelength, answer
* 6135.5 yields 24.4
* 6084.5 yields 26.9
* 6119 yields 25.3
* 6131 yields 28.5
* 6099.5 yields 27.2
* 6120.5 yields 25.5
